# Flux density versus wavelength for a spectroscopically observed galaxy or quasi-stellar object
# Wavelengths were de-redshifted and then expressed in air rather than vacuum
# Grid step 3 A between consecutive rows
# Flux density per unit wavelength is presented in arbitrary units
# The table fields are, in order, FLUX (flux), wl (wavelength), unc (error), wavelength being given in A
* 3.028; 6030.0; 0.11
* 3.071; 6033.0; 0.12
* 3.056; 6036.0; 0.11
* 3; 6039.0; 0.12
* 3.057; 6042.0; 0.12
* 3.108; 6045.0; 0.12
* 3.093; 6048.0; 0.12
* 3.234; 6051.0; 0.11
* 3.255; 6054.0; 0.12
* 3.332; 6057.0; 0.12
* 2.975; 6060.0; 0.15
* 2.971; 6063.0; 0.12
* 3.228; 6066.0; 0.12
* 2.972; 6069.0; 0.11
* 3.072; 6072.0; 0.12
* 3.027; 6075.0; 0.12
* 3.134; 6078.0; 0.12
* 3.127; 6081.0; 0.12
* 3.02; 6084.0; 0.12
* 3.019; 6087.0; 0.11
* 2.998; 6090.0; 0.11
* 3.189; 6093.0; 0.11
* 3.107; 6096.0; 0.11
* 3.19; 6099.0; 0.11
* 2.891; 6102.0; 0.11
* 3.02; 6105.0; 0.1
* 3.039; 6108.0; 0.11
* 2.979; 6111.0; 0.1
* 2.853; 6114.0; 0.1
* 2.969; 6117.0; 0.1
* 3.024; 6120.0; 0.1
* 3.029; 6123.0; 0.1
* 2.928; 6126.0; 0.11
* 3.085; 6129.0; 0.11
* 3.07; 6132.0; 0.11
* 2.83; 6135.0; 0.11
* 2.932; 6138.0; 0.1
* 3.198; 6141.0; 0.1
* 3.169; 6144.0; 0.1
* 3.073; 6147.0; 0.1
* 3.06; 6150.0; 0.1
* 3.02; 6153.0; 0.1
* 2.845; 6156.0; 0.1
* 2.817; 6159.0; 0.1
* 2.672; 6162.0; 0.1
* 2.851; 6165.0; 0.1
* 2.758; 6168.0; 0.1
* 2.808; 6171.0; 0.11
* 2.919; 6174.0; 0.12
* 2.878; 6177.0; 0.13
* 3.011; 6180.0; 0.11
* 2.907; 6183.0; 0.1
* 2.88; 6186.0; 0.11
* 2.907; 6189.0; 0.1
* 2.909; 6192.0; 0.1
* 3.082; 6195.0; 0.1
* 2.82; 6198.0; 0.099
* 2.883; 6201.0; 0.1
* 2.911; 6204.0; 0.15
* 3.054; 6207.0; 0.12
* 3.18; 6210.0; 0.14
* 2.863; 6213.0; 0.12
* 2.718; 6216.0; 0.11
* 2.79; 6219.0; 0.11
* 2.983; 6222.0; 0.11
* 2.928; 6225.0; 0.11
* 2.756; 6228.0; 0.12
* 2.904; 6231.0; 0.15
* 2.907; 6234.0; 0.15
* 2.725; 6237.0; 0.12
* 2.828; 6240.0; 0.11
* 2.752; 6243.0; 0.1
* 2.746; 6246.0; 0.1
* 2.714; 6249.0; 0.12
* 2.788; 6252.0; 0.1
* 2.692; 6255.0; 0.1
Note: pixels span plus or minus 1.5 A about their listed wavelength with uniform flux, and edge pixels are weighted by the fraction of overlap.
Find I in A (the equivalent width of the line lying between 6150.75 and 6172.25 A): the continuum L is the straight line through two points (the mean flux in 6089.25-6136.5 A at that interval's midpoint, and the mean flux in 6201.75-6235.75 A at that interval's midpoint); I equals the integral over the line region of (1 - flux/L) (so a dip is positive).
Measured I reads 1.0 A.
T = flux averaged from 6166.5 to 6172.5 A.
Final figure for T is 2.78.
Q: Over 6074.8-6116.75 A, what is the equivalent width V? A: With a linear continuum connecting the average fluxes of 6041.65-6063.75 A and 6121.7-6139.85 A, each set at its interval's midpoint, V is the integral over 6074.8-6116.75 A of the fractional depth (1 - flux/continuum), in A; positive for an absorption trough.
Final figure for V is 0.2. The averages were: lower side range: 3.14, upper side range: 2.98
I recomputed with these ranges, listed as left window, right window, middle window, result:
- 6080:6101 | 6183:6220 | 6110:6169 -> 1.0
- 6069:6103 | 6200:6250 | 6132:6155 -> -0.4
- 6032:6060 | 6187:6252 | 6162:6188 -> 0.6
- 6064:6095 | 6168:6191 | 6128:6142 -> -0.2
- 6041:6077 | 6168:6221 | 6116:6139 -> 0.2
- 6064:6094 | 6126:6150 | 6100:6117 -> 0.5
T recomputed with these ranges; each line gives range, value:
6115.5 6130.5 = 3.01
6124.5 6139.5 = 2.97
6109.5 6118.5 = 2.93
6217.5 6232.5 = 2.87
